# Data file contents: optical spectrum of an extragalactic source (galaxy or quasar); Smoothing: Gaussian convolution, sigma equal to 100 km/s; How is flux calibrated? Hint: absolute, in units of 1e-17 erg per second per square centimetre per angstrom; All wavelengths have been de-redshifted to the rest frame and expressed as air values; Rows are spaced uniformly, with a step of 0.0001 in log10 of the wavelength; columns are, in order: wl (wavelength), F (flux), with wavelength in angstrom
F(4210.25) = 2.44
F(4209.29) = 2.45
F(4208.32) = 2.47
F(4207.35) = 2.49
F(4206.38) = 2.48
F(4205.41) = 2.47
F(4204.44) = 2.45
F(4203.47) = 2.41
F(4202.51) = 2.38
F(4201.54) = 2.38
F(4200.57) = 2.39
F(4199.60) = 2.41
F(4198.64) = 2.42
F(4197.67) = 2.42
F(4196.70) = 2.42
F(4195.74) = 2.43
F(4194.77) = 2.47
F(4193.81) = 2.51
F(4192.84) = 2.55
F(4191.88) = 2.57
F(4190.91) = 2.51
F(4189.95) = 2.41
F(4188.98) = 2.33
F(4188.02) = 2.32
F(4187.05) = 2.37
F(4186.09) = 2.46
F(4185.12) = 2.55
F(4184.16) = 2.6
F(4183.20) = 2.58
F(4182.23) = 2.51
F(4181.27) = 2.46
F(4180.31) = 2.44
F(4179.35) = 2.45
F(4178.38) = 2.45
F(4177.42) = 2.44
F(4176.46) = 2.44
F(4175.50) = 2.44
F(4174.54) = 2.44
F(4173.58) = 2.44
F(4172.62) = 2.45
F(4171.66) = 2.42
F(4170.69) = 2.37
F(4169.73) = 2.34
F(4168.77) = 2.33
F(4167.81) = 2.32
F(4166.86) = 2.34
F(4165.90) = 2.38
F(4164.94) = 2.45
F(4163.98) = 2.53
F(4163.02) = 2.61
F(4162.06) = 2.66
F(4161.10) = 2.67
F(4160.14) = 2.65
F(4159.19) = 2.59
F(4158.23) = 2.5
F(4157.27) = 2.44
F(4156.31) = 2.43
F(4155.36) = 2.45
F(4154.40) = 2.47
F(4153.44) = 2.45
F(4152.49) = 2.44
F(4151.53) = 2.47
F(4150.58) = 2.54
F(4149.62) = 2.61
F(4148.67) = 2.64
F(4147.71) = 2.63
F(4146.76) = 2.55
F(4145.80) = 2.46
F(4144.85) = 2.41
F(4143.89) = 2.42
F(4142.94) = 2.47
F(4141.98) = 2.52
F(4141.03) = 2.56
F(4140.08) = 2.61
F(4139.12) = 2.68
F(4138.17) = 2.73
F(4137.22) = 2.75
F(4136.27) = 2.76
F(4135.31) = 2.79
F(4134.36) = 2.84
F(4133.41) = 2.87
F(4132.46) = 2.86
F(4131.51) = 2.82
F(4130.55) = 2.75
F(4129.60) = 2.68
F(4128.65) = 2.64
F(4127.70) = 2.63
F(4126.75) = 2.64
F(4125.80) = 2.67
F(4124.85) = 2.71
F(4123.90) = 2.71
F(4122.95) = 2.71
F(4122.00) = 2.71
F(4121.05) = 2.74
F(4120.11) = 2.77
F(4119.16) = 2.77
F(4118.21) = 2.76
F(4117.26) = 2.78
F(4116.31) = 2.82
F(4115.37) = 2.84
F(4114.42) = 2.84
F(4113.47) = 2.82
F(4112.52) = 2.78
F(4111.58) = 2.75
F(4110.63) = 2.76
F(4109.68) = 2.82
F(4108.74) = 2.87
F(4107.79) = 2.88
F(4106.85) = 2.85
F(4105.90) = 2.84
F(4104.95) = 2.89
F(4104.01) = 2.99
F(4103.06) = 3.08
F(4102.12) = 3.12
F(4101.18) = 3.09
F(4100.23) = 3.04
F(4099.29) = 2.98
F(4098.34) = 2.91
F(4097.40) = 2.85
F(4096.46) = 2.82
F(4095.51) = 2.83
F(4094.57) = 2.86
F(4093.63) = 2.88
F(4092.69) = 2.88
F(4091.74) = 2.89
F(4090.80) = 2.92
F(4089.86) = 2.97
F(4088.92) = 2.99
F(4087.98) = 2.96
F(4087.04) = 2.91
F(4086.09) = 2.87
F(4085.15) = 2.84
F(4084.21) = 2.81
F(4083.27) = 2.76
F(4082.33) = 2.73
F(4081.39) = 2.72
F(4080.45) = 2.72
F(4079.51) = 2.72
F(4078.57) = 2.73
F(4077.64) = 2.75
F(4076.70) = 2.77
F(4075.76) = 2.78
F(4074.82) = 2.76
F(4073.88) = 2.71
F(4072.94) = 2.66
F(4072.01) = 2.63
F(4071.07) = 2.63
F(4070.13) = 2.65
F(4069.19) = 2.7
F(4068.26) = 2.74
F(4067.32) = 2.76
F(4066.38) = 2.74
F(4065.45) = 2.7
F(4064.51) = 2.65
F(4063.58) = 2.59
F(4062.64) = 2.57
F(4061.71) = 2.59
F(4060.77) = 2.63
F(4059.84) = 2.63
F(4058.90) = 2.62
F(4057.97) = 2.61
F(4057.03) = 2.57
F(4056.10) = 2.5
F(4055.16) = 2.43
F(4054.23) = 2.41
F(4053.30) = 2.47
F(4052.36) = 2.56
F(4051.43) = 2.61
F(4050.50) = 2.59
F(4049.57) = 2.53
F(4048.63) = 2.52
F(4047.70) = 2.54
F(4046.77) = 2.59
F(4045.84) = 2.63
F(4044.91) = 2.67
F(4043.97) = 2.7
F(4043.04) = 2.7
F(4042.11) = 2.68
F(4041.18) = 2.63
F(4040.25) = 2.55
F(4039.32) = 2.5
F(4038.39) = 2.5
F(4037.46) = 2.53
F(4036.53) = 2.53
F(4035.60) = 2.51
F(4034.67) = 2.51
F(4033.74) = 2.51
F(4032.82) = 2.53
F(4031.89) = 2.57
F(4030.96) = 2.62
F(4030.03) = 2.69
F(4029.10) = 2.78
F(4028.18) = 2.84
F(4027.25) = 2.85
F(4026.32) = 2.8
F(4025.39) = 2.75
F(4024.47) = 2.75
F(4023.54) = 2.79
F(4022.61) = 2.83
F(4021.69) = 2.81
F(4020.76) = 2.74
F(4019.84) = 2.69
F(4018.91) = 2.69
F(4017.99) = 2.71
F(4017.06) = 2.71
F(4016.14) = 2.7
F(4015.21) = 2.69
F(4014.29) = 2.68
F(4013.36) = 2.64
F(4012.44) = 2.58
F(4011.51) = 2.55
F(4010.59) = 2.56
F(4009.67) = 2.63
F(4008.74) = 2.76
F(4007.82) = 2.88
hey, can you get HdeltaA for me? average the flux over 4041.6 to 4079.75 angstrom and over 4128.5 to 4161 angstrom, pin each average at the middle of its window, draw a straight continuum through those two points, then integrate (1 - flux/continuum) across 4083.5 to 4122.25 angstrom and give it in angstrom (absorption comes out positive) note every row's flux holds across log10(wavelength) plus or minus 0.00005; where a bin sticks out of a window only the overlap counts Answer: -3.76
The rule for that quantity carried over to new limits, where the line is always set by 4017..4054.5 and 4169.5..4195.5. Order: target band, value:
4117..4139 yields -1.9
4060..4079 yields -0.7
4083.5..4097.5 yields -1.7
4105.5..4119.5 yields -1.5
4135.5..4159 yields -0.4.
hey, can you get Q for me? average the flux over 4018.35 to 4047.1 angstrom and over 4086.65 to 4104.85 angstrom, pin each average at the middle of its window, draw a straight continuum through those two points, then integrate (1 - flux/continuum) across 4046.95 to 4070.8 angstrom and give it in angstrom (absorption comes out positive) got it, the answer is 1.6 angstrom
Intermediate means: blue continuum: 2.66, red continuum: 2.95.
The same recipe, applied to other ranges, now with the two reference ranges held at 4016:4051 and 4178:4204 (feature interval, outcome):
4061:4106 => -3.90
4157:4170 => -0.01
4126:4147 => -1.14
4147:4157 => -0.04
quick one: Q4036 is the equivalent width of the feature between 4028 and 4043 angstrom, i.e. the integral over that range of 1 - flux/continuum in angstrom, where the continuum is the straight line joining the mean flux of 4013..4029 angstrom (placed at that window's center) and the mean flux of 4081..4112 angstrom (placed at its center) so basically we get 0.99 angstrom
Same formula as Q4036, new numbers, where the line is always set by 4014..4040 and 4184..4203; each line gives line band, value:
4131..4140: -0.9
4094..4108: -2.0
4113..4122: -0.9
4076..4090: -1.2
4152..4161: 0.0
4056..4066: 0.1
